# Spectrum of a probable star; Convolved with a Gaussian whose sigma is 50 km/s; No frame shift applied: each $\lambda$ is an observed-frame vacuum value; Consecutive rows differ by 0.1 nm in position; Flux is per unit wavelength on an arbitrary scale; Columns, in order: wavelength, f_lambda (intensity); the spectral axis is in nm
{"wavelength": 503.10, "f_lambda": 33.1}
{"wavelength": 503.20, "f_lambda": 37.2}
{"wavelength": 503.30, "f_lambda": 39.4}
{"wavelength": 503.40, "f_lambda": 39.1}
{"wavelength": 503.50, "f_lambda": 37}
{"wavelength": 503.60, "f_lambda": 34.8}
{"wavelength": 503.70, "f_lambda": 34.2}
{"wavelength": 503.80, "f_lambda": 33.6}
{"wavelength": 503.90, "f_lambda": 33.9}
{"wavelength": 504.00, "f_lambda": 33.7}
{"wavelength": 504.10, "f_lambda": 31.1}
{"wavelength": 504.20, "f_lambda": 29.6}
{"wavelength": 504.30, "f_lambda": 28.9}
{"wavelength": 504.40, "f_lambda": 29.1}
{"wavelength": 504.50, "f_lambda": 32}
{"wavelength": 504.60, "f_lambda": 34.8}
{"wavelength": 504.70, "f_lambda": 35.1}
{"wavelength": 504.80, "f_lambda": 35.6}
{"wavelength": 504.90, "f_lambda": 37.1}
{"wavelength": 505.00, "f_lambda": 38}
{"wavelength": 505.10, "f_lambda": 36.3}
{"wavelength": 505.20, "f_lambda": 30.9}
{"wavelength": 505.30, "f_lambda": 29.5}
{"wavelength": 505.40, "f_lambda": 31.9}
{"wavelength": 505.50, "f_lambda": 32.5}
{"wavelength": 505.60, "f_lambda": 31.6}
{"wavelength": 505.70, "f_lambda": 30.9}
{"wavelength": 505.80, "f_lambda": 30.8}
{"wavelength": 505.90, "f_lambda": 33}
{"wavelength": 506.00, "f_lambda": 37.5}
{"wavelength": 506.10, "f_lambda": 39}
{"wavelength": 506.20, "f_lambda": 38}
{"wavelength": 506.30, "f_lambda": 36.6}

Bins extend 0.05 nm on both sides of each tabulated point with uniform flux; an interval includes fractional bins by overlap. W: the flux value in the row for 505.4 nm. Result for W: 31.9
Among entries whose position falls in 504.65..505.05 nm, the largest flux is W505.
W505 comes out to 38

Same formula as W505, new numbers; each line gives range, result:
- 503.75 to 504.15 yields 33.9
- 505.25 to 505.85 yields 32.5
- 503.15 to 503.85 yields 39.4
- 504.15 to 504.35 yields 29.6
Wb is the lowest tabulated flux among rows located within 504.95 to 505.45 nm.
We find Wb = 29.5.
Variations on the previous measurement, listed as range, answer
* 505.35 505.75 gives 30.9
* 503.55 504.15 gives 31.1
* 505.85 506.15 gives 33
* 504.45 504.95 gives 32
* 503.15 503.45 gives 37.2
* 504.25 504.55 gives 28.9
